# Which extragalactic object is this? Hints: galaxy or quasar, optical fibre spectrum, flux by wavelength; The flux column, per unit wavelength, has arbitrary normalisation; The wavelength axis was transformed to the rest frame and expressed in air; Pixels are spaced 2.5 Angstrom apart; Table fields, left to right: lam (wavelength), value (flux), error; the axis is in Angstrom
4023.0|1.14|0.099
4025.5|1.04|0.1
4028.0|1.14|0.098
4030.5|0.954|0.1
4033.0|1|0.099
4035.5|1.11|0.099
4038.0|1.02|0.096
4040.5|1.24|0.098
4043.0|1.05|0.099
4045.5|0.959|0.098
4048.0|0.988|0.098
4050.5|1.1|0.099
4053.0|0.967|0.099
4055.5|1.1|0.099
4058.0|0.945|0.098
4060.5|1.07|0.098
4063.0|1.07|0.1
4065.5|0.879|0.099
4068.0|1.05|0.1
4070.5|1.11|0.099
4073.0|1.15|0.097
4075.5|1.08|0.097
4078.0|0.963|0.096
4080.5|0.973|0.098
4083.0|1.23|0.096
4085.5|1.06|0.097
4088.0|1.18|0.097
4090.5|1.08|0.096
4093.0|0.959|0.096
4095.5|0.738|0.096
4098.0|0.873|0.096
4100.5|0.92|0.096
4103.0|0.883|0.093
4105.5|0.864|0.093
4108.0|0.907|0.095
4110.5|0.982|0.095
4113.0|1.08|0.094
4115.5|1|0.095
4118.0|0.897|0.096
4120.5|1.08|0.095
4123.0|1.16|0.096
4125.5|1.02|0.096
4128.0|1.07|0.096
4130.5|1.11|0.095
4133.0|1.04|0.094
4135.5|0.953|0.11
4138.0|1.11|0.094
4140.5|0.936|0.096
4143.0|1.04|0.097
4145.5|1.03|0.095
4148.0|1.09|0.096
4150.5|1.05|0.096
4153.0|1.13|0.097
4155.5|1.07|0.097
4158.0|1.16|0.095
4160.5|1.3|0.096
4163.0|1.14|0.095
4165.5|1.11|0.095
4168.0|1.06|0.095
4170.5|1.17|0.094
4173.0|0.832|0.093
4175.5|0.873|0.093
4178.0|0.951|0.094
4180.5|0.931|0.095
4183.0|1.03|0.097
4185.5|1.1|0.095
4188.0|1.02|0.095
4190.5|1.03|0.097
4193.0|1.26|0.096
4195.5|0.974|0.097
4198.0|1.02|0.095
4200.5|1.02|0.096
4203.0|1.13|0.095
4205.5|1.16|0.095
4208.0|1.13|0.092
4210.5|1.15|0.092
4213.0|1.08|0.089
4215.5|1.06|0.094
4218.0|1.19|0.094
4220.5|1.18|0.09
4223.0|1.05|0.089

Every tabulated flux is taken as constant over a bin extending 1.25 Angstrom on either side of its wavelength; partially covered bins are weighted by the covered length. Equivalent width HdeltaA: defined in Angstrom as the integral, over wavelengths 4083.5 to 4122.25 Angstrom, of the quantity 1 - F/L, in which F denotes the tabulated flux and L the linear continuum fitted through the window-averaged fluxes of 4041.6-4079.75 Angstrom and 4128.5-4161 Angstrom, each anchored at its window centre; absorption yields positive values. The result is 2.9 Angstrom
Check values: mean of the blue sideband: 1.03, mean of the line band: 0.974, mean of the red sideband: 1.07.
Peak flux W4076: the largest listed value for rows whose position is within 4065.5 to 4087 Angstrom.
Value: 1.23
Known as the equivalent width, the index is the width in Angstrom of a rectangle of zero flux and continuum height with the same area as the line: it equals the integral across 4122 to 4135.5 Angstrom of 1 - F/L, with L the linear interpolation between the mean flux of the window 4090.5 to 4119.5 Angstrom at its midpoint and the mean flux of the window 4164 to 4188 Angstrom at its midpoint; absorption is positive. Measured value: -1.6 Angstrom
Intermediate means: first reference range 0.927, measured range 1.07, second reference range 1.01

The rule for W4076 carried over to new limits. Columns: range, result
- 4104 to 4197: 1.3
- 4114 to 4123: 1.16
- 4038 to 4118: 1.24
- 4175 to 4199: 1.26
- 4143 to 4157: 1.13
